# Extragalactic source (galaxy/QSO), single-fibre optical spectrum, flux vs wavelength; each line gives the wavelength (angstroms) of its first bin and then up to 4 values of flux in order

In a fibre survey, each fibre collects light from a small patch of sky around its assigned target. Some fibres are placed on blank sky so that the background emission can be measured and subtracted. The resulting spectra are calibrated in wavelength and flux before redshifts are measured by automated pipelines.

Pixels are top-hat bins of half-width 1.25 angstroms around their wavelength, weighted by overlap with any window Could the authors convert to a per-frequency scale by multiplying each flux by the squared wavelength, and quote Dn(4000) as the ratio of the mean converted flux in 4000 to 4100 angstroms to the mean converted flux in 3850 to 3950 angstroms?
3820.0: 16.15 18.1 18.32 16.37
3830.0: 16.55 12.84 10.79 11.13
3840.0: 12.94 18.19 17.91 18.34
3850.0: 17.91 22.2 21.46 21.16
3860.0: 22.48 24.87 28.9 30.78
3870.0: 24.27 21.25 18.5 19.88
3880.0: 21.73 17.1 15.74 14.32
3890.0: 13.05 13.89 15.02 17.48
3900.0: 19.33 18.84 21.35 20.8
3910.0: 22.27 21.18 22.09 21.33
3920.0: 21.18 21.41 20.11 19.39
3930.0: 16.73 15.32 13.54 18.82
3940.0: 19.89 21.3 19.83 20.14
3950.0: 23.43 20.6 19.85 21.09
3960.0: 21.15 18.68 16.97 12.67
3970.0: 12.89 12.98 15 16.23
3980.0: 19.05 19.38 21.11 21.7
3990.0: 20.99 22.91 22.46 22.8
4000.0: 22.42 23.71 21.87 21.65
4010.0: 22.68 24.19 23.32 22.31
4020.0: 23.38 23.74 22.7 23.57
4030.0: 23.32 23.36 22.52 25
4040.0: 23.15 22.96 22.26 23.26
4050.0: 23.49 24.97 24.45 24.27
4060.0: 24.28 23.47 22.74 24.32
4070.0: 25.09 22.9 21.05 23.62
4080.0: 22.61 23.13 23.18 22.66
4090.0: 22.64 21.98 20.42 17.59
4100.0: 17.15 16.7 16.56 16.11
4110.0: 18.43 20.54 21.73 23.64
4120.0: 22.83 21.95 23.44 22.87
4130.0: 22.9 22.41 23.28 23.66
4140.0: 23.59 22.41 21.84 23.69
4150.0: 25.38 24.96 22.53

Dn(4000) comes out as 1.24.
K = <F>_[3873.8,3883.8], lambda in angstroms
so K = 19.3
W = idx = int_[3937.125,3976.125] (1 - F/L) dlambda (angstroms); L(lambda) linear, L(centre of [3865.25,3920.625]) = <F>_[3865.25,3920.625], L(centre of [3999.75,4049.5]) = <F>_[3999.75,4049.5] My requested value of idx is 5.2 angstroms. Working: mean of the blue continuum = 19.8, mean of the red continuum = 23.1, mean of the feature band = 18.5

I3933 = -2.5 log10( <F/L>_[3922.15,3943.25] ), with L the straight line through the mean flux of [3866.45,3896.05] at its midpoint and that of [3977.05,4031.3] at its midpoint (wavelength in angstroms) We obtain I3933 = 0.105 mag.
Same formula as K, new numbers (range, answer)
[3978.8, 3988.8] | 20.3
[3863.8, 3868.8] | 29.8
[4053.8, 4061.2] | 24.3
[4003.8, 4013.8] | 22.6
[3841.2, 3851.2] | 18.1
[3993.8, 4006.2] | 22.7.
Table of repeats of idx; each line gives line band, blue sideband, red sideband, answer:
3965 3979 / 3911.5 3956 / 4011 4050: 4.5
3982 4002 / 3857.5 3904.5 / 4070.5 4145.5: -1.2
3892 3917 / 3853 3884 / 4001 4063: 3.7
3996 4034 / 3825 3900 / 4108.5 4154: -3.8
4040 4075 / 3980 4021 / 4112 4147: -1.8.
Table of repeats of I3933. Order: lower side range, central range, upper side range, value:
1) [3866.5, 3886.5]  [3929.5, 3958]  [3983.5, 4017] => 0.13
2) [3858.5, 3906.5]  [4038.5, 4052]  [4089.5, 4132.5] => -0.14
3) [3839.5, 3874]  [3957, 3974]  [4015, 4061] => 0.36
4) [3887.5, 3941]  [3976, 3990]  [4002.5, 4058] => 0.10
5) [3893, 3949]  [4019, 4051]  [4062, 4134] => -0.12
